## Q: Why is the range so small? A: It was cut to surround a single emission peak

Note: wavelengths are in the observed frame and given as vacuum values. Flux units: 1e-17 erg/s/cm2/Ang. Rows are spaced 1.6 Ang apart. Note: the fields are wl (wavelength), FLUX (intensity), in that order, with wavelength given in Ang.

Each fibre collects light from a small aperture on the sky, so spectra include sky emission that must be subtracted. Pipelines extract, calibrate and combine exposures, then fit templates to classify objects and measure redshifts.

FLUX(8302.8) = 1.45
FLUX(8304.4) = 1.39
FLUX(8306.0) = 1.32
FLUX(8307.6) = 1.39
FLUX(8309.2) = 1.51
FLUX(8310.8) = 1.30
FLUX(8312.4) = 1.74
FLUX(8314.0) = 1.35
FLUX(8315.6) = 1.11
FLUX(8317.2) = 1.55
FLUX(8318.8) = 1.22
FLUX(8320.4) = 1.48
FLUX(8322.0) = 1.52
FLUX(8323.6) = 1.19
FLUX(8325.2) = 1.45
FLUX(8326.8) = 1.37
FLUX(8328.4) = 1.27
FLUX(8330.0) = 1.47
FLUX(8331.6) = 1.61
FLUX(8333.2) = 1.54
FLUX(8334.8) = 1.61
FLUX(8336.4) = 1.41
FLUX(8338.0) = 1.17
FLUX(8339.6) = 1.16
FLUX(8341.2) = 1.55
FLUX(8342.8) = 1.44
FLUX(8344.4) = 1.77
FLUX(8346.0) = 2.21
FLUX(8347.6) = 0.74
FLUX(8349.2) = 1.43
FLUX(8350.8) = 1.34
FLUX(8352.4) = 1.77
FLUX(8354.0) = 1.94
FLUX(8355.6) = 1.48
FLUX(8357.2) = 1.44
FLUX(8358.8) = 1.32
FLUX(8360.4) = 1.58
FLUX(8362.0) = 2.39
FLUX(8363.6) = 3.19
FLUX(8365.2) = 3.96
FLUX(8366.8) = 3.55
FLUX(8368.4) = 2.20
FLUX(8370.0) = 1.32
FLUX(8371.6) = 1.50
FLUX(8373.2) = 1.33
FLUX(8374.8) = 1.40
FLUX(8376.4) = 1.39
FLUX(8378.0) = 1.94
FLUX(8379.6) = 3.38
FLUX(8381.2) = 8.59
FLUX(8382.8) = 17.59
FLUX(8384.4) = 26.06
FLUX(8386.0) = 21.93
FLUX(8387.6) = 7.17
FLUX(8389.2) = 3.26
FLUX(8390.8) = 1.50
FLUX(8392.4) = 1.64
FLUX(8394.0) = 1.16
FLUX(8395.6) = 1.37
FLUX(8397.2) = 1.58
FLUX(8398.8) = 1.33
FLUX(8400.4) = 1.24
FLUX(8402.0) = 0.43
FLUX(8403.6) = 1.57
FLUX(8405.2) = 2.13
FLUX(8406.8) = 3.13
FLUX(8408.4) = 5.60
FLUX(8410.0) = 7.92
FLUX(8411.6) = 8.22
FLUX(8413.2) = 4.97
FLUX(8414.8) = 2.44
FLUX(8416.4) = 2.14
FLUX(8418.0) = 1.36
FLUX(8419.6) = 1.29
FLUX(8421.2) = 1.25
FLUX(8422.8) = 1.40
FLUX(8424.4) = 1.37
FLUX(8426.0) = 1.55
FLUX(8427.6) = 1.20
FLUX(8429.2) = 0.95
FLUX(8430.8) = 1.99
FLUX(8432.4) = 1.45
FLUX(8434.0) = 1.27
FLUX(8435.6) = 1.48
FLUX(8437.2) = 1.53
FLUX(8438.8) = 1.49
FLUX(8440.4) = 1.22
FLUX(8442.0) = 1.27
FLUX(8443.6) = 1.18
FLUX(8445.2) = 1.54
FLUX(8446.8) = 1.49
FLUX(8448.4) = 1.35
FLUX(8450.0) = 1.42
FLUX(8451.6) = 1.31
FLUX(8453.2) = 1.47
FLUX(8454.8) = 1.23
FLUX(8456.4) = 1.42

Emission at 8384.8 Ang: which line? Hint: H-alpha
